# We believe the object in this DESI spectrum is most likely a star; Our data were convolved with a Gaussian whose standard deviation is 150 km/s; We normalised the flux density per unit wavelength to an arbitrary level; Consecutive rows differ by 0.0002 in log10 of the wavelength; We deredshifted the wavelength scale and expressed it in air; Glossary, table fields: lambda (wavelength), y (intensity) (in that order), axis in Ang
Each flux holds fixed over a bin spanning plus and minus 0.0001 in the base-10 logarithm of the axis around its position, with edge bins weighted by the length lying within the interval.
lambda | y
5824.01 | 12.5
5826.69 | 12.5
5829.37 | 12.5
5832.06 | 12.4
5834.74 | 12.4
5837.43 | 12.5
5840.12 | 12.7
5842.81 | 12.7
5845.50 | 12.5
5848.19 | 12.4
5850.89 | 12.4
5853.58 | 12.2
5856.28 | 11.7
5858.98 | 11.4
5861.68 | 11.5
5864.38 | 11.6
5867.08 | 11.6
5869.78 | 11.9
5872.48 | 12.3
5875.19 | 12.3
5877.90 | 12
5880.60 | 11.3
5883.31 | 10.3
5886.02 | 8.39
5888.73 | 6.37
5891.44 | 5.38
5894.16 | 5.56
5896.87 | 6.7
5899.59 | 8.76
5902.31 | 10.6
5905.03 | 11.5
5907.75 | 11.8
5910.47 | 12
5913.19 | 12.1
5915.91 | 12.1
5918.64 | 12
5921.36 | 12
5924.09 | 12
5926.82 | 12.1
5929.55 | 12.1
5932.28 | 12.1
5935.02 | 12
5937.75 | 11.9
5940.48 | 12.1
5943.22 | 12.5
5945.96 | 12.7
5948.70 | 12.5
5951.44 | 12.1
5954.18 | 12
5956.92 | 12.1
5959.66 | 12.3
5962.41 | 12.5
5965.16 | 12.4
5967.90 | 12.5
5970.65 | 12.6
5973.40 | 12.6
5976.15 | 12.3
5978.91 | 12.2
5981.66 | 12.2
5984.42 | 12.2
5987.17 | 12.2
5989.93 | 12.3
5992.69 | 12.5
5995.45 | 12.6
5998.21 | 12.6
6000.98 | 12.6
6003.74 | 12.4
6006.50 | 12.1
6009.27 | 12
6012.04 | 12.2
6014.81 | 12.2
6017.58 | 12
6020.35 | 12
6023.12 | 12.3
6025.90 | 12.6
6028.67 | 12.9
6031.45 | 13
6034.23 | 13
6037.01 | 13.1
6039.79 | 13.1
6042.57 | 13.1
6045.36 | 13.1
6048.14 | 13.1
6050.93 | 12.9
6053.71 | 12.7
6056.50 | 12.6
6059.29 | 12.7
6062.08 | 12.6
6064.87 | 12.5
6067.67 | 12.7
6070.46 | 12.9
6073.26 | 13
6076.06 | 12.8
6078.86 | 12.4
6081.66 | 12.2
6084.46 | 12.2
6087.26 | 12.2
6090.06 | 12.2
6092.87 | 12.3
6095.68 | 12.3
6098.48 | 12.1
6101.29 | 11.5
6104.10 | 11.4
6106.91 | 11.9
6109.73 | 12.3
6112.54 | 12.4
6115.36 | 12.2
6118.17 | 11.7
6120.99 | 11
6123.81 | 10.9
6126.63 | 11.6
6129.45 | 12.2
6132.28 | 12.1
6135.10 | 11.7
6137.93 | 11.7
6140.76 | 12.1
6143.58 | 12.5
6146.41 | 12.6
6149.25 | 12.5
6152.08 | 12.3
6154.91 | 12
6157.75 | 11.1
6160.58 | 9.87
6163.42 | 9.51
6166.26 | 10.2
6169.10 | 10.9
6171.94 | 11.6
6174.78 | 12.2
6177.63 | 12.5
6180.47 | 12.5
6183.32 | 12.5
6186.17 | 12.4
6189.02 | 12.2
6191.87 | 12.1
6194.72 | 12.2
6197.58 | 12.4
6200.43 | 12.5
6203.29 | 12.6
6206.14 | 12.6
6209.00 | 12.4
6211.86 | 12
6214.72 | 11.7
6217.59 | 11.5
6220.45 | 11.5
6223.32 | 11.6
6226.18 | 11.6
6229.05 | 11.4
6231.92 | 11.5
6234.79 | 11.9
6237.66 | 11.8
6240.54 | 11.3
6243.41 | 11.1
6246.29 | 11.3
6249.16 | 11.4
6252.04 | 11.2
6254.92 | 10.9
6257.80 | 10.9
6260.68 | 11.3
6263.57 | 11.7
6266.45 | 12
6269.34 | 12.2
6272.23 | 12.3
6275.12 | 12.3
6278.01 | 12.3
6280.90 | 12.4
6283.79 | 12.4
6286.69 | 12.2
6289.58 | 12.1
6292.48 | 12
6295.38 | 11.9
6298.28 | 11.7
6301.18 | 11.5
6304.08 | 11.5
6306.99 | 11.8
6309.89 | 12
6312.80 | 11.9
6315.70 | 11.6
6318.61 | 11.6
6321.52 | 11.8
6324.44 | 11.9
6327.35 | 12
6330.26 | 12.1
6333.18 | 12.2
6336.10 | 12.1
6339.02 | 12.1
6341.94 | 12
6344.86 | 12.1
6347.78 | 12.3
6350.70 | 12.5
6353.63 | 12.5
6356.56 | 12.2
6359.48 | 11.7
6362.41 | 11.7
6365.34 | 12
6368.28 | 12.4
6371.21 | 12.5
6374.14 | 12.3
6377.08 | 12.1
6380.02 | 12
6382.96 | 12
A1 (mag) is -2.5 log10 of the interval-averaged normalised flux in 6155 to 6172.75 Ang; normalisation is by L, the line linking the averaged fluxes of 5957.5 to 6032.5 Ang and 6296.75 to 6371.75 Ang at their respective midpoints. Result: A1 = 0.15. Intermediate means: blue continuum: 12.4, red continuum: 12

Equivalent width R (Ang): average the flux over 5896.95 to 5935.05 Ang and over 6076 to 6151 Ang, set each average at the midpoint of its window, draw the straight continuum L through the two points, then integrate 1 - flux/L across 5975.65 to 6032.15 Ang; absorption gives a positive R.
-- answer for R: -3.0 Ang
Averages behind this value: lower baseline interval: 11.5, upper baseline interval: 12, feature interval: 12.3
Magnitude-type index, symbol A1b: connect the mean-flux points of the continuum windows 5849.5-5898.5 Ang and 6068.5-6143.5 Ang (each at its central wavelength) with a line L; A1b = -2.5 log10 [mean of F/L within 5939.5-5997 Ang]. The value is -0.13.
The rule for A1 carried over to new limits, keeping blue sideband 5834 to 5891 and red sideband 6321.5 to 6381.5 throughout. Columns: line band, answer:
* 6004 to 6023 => -0.04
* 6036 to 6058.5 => -0.11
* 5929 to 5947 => -0.06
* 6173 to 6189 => -0.04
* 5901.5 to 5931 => -0.03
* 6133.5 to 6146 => -0.02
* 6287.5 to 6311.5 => 0.02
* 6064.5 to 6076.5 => -0.09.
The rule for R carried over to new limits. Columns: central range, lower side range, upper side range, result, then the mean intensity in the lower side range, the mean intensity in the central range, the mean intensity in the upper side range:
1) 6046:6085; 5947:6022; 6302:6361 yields -1.43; 12.3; 12.7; 12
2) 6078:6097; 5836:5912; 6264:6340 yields -1.43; 10.8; 12.3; 12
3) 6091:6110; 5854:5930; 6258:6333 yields -1.05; 10.7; 12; 11.9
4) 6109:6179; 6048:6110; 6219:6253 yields 2.08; 12.4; 11.7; 11.5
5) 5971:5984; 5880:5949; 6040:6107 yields -1.06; 10.7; 12.3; 12.5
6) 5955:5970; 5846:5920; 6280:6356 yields -1.96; 10.7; 12.4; 12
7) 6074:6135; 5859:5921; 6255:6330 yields -4.39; 10.4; 12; 11.9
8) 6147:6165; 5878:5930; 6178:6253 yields 0.47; 10.2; 11.3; 11.9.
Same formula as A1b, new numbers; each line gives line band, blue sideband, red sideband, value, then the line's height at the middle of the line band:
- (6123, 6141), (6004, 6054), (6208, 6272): 0.03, 12.1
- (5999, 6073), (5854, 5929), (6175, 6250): -0.13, 11.2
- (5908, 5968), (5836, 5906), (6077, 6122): -0.10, 11.1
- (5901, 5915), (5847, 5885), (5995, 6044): 0.03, 12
